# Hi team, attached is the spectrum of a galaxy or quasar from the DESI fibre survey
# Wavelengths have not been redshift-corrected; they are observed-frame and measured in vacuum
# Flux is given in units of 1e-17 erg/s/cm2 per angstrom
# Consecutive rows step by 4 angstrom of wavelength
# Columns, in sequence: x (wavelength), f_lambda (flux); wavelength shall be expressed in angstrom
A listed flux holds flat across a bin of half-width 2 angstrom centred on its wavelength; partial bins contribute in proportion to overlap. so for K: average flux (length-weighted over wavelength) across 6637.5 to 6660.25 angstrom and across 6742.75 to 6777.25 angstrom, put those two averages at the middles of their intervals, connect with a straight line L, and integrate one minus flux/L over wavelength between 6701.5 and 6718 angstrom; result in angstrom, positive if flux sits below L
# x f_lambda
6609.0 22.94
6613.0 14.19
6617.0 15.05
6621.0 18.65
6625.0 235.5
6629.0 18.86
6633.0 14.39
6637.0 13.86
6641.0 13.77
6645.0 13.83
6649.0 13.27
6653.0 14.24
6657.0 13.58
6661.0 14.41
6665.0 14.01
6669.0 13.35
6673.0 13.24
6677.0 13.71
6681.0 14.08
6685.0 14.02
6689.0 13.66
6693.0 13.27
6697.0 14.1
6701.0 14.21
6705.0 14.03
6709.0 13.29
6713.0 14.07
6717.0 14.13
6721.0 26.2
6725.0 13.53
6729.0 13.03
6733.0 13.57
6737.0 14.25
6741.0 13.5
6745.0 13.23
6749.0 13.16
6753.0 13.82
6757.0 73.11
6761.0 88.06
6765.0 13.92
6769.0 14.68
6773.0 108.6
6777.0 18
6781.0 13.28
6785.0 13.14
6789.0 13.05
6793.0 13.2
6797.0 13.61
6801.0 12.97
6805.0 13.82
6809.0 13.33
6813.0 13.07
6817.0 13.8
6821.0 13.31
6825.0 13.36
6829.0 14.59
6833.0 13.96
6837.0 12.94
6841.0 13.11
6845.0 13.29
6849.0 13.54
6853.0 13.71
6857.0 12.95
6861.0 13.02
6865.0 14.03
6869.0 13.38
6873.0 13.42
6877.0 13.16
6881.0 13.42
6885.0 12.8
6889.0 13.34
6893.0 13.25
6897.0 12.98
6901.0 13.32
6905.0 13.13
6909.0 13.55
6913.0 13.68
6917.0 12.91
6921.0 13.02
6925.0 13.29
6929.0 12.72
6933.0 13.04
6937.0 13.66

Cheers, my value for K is 8.4 angstrom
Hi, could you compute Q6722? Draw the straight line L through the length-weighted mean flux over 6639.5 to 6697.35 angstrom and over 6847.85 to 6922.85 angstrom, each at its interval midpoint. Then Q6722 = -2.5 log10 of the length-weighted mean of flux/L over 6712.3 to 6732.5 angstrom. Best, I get -0.18 mag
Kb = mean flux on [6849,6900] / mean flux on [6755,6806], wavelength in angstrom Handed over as 0.4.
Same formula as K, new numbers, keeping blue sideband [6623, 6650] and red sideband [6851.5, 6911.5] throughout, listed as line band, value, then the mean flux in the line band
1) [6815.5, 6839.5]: 8.2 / 13.6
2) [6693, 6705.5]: 8.0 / 14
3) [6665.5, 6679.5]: 9.5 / 13.5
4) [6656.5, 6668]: 7.8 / 14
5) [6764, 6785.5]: -3.0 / 32.2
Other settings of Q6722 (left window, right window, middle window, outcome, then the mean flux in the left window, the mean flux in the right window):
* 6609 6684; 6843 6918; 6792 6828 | 0.27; 26.5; 13.3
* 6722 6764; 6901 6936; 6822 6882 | 0.33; 26.6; 13.2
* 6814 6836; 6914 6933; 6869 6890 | 0.01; 13.7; 13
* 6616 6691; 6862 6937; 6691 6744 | 0.48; 26.2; 13.3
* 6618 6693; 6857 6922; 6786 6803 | 0.37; 26.2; 13.3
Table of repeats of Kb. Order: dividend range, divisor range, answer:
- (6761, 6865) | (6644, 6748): 1.32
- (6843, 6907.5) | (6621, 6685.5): 0.47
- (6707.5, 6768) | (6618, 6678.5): 0.80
